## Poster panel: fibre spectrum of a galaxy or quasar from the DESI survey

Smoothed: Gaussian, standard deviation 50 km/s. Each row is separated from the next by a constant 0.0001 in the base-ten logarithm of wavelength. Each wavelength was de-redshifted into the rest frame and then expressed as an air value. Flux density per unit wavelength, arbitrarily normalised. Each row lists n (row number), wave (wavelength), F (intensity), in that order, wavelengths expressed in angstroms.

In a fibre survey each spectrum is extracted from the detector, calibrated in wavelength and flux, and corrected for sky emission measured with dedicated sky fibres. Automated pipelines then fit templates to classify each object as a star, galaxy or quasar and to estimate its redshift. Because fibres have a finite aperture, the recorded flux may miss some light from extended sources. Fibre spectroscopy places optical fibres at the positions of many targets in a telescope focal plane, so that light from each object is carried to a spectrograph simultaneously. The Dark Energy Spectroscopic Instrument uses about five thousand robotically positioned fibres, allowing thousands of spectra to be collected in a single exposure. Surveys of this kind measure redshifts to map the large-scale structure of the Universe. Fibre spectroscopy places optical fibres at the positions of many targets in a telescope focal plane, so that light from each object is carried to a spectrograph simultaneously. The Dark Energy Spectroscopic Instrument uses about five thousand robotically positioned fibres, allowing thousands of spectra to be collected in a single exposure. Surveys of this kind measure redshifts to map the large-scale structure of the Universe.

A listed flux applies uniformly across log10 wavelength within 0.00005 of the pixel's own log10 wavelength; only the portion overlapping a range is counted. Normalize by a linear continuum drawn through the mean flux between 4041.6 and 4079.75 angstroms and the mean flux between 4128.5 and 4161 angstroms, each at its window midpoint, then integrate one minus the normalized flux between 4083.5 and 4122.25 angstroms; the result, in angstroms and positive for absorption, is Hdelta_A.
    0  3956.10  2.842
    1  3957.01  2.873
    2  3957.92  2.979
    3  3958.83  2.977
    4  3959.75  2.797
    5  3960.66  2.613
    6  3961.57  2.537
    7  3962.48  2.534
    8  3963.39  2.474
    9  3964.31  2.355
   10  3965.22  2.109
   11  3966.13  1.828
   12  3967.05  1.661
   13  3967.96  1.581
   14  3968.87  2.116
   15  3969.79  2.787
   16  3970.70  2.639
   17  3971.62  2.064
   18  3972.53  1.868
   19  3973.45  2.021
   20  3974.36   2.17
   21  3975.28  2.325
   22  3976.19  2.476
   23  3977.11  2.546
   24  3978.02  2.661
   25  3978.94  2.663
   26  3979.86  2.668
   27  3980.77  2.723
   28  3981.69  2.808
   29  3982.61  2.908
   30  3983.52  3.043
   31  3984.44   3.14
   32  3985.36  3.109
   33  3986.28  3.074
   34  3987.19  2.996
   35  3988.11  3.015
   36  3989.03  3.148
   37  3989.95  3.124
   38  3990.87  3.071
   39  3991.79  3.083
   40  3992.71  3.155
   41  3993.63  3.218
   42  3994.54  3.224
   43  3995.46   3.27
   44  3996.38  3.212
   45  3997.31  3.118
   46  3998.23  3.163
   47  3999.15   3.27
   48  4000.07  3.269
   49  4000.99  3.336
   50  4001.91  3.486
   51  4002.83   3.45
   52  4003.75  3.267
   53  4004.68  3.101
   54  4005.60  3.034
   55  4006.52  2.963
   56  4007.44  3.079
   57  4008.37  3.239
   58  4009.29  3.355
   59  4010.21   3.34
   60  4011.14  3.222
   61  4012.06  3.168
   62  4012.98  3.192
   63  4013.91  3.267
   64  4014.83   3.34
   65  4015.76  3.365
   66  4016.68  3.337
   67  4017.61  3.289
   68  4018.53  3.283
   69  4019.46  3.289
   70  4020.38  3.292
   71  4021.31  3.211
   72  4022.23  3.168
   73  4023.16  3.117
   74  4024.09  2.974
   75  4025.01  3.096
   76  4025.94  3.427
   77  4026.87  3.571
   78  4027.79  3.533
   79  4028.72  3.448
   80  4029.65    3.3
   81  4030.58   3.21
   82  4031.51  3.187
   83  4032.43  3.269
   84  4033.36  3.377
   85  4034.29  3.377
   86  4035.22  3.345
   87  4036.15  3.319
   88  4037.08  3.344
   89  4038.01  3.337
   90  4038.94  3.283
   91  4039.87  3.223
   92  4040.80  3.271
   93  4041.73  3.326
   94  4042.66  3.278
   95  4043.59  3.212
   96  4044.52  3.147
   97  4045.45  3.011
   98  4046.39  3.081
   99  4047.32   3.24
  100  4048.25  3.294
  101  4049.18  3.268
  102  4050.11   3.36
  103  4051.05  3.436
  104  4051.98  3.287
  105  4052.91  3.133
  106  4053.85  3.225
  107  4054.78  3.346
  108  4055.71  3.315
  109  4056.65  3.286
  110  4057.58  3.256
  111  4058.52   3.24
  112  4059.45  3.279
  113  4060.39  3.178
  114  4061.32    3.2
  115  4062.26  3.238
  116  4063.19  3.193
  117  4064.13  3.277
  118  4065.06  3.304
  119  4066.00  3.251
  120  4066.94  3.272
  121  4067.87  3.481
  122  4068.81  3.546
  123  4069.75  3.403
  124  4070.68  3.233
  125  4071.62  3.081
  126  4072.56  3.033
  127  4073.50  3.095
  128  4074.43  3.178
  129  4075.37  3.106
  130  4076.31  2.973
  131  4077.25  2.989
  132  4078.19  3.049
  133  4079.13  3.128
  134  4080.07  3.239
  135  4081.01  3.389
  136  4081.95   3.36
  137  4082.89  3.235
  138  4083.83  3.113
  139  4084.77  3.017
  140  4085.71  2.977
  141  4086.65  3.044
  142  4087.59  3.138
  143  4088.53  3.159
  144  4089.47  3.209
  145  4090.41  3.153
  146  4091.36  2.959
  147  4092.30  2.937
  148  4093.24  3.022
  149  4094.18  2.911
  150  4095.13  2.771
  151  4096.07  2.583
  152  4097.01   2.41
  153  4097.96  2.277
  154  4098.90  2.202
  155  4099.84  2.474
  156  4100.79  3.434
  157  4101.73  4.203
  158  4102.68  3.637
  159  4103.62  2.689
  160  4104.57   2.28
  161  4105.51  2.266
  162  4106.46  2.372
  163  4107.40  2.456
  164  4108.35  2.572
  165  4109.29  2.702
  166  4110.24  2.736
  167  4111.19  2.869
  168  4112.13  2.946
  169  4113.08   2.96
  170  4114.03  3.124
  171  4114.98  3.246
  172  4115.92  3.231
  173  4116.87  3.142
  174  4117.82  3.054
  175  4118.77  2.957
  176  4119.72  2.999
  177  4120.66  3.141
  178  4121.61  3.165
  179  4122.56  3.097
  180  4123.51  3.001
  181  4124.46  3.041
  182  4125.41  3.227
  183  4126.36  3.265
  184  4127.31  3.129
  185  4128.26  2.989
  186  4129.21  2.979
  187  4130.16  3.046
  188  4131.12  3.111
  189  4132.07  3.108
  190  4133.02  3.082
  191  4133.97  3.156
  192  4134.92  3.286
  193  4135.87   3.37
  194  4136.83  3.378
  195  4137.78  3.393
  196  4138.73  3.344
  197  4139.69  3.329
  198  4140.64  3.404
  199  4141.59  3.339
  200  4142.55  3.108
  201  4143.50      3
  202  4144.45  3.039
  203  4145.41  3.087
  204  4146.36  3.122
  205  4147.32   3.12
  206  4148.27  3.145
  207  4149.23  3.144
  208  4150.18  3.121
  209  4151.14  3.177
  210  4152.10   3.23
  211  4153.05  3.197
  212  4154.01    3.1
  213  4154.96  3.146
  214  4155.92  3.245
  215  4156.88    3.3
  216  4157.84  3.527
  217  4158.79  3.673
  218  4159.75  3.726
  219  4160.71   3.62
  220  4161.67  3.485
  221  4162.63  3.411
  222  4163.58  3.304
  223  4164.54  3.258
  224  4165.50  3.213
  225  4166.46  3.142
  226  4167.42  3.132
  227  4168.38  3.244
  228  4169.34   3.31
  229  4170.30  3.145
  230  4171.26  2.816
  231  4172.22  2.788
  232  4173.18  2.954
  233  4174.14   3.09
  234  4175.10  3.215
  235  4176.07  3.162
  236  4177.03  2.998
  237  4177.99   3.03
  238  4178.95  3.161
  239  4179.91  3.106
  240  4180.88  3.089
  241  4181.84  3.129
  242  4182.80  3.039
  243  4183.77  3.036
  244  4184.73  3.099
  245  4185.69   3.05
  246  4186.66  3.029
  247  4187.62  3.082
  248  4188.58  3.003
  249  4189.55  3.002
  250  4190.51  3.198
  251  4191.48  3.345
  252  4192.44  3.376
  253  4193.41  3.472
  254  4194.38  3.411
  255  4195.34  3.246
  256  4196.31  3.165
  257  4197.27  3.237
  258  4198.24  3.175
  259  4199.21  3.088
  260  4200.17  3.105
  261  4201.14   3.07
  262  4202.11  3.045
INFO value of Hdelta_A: 3.8 angstroms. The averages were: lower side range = 3.22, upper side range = 3.24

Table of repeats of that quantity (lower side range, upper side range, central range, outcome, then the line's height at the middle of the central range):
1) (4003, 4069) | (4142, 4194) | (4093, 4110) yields 2.6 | 3.22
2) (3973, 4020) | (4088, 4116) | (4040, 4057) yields -1.7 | 2.96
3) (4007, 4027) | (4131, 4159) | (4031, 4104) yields 1.6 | 3.24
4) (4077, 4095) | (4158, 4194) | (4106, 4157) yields 0.9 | 3.15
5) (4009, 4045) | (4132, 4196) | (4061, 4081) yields 0.3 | 3.26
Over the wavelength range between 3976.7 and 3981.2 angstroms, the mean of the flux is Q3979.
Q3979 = 2.66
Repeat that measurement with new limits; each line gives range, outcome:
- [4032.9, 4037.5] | 3.35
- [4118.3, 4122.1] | 3.07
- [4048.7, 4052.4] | 3.34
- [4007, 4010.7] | 3.25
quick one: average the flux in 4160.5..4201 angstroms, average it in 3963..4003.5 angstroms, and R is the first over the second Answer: 1.14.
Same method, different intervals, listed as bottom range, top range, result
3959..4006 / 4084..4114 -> 1.03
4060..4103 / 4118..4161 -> 1.03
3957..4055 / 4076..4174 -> 1.02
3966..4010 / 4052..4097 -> 1.10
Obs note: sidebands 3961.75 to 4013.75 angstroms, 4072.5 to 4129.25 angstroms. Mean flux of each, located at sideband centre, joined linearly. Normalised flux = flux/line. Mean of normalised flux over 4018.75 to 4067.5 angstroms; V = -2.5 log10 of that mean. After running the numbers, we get -0.13 mag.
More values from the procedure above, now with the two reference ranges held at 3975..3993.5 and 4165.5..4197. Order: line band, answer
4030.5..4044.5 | -0.114 mag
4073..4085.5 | -0.046 mag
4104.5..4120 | 0.081 mag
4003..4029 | -0.110 mag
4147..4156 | -0.023 mag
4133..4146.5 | -0.054 mag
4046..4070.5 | -0.104 mag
